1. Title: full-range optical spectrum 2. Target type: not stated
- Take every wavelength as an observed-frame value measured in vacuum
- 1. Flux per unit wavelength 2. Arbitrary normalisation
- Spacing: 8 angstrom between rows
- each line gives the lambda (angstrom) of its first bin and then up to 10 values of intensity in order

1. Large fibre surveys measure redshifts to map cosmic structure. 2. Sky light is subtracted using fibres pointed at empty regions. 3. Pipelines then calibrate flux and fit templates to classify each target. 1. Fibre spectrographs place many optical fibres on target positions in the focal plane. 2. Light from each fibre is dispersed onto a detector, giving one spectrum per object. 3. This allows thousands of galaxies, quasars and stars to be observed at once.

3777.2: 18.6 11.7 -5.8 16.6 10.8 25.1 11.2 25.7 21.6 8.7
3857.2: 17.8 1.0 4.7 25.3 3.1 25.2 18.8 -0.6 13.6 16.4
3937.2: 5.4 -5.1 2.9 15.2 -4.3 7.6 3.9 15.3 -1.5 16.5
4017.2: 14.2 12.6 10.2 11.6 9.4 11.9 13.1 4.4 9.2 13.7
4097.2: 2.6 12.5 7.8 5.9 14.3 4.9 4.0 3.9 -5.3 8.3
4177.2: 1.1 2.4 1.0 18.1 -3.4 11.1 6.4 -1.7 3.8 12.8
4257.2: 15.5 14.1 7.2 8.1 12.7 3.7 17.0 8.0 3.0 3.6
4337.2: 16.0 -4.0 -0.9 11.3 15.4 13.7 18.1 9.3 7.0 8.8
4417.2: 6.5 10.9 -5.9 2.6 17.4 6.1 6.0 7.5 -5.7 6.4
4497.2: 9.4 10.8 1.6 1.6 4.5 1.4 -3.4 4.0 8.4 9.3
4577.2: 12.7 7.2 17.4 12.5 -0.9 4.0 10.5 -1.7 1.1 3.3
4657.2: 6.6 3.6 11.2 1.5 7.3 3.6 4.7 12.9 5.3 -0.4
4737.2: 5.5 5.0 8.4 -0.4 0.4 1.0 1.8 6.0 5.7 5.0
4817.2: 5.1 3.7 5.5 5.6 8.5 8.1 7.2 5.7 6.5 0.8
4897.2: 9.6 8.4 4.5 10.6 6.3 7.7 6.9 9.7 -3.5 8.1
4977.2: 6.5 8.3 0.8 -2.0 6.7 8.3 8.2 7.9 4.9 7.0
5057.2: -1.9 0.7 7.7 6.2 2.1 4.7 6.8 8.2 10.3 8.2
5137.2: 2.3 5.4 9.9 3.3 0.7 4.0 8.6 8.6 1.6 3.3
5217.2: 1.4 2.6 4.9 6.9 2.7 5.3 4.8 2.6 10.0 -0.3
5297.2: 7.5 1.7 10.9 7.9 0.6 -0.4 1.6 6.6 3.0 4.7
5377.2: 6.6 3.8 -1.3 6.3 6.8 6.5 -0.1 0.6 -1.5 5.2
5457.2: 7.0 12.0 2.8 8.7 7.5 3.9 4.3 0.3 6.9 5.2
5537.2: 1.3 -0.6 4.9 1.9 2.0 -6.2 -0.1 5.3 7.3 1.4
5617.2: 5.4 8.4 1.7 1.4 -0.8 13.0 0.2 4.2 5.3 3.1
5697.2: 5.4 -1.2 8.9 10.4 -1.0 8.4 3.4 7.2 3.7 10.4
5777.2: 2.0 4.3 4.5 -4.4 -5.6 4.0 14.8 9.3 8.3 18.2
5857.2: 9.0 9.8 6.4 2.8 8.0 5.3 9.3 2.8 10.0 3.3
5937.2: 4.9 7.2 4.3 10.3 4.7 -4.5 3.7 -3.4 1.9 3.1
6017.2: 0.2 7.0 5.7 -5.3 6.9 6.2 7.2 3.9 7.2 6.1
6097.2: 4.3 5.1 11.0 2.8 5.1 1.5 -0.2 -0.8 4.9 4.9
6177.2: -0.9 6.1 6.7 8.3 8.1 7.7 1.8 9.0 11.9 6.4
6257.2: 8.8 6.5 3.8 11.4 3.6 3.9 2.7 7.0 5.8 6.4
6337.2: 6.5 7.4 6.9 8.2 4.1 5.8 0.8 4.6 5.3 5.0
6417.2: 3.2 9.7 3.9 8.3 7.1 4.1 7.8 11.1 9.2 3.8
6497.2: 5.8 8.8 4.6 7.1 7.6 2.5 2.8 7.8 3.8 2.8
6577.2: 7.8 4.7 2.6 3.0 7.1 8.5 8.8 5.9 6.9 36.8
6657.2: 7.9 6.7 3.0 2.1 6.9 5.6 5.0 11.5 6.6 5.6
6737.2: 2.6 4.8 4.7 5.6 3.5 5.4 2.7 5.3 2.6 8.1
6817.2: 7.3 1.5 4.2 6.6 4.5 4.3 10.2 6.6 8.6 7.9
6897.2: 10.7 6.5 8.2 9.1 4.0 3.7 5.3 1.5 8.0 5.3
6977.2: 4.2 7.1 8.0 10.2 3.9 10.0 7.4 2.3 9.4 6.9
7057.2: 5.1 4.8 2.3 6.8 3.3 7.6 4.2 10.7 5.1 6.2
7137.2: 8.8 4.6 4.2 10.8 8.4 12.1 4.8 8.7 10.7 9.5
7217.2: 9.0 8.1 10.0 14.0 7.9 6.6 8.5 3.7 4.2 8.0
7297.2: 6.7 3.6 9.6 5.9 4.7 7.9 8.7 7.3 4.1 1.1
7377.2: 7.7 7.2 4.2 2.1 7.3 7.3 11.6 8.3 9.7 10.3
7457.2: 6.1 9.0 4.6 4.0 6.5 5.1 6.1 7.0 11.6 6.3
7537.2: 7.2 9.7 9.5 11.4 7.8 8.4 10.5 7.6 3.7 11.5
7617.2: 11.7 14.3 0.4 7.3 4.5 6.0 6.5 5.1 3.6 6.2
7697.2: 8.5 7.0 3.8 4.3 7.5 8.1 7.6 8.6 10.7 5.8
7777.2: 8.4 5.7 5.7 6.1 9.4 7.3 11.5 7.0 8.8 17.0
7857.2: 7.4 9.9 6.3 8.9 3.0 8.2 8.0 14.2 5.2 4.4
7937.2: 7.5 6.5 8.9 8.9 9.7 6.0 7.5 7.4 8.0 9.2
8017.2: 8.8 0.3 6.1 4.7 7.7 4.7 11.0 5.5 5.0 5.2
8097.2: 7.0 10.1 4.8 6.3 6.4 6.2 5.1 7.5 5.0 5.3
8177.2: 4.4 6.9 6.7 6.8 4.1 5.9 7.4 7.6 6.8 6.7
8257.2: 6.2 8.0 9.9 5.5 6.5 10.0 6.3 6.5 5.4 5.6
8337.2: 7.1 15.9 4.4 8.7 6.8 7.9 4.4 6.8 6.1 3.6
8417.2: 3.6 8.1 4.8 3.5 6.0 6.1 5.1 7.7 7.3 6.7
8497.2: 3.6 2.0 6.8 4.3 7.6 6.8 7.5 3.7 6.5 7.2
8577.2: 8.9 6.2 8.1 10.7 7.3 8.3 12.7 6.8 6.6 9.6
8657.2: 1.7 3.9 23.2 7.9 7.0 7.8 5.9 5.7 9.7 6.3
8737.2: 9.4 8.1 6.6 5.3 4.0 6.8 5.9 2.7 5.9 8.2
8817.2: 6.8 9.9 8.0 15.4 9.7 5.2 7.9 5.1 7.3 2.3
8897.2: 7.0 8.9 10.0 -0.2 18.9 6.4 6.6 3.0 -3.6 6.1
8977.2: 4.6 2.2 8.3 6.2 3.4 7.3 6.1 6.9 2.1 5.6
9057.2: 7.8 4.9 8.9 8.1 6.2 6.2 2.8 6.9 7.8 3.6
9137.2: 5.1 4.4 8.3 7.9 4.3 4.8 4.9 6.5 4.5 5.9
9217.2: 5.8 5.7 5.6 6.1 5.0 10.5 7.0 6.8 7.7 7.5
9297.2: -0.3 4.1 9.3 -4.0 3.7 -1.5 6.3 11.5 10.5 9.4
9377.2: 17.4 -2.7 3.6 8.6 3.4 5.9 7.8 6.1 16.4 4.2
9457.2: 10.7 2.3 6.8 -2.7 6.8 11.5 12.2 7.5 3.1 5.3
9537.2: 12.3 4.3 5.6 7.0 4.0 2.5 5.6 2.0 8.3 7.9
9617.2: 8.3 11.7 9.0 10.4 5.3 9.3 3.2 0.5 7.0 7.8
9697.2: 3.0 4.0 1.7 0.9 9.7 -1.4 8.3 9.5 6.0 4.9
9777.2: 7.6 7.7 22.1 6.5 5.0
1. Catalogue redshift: 0.78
